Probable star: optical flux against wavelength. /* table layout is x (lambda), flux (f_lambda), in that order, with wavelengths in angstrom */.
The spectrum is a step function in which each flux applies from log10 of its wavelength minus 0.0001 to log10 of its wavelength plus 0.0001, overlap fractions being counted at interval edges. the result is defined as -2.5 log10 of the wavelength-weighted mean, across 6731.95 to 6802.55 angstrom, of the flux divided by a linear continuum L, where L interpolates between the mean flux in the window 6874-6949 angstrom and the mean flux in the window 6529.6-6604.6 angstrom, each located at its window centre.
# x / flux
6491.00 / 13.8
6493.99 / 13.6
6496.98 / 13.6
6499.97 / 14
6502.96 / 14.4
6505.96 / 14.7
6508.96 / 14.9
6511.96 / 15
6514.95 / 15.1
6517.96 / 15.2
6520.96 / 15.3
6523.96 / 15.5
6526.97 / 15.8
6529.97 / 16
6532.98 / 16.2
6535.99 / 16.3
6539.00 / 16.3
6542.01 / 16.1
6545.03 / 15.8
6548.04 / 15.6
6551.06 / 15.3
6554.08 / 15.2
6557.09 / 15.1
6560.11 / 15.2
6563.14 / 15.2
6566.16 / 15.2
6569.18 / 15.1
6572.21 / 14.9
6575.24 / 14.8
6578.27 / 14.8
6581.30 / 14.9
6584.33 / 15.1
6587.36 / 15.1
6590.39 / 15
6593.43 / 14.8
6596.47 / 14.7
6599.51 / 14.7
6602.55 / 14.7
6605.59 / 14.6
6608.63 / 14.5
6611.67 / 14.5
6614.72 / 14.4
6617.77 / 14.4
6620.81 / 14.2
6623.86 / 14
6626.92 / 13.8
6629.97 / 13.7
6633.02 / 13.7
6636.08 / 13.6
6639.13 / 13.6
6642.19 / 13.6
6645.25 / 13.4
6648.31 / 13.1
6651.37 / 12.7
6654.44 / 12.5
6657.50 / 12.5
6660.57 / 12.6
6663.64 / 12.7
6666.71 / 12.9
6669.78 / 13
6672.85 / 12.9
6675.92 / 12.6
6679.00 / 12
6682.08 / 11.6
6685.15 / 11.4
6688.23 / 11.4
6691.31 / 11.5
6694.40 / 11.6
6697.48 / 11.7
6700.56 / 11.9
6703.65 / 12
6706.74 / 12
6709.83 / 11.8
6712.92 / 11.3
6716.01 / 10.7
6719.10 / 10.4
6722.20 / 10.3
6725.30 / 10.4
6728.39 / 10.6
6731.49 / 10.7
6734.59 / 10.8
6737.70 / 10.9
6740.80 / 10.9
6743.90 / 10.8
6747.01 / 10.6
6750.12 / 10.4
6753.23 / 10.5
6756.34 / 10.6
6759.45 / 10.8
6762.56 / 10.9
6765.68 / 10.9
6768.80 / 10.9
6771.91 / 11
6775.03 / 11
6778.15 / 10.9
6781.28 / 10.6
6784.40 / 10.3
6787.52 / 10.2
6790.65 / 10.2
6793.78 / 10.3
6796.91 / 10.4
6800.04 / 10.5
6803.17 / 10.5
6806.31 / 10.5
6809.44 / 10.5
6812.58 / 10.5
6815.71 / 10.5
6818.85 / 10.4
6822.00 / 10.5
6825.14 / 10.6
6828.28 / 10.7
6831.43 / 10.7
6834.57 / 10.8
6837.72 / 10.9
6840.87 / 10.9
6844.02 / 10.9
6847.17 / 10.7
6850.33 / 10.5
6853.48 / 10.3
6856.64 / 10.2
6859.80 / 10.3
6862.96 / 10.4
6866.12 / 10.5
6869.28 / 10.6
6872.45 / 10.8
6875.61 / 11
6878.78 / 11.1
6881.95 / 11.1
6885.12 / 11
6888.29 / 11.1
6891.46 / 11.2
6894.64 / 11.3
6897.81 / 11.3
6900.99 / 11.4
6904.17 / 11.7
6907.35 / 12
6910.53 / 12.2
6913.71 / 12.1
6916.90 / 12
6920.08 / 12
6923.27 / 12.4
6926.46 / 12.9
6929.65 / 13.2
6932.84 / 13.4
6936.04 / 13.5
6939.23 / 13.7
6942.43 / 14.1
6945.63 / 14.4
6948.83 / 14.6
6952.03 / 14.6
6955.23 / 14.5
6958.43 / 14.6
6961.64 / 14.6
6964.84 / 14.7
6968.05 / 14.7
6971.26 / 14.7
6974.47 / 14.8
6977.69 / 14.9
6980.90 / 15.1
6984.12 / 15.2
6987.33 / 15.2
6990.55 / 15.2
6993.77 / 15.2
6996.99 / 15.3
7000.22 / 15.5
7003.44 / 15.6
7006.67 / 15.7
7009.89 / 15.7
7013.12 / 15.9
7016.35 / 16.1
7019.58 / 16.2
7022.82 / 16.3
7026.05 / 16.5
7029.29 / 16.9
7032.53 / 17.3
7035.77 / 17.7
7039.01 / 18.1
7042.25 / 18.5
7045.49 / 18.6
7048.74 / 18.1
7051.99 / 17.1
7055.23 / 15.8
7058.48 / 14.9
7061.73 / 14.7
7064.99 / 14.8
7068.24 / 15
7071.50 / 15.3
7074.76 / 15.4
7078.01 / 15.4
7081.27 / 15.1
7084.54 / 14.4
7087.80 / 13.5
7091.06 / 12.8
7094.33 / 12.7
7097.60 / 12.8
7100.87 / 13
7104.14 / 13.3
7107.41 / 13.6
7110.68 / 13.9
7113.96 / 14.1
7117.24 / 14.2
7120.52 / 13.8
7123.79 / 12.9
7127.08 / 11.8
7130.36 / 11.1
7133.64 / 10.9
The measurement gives 0.26 mag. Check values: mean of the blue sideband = 15.3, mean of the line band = 10.7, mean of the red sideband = 12.2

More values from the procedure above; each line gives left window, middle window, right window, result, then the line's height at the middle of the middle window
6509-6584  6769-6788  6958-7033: 0.40 mag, 15.4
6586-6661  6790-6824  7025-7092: 0.38 mag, 14.8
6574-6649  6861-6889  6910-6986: 0.28 mag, 14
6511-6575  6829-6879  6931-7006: 0.37 mag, 14.9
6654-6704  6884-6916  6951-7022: 0.24 mag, 14.3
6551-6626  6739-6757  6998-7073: 0.40 mag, 15.4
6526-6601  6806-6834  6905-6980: 0.32 mag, 14.2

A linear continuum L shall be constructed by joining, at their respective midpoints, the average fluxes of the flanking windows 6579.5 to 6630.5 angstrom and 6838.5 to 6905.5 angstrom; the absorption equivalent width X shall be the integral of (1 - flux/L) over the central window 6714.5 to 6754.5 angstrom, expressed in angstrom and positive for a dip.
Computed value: 6.7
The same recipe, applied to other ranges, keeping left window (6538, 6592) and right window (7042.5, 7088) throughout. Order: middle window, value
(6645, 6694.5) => 9.6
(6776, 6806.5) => 9.9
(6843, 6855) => 3.8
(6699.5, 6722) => 5.9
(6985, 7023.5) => 0.1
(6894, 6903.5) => 2.6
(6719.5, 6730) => 3.4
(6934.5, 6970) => 2.8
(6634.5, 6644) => 1.1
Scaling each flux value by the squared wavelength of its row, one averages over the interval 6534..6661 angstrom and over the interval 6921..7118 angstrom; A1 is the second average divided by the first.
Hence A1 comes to 1.2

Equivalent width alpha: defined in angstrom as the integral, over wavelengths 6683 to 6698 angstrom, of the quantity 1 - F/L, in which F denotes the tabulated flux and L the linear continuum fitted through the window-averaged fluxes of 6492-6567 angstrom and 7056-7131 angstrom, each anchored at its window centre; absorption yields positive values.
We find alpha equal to 3.4 angstrom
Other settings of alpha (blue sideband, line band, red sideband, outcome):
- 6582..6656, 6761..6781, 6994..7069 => 5.4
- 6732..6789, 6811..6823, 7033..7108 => 1.1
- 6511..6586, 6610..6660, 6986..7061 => 6.4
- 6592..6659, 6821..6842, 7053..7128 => 4.9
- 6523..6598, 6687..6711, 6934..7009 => 5.4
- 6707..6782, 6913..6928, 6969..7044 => 2.1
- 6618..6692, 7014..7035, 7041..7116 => -2.8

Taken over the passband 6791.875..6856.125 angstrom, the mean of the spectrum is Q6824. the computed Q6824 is 10.6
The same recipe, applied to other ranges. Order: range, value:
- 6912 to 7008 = 14.3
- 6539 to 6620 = 15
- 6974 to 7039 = 15.9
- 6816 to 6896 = 10.7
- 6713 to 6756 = 10.6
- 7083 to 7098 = 13.3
